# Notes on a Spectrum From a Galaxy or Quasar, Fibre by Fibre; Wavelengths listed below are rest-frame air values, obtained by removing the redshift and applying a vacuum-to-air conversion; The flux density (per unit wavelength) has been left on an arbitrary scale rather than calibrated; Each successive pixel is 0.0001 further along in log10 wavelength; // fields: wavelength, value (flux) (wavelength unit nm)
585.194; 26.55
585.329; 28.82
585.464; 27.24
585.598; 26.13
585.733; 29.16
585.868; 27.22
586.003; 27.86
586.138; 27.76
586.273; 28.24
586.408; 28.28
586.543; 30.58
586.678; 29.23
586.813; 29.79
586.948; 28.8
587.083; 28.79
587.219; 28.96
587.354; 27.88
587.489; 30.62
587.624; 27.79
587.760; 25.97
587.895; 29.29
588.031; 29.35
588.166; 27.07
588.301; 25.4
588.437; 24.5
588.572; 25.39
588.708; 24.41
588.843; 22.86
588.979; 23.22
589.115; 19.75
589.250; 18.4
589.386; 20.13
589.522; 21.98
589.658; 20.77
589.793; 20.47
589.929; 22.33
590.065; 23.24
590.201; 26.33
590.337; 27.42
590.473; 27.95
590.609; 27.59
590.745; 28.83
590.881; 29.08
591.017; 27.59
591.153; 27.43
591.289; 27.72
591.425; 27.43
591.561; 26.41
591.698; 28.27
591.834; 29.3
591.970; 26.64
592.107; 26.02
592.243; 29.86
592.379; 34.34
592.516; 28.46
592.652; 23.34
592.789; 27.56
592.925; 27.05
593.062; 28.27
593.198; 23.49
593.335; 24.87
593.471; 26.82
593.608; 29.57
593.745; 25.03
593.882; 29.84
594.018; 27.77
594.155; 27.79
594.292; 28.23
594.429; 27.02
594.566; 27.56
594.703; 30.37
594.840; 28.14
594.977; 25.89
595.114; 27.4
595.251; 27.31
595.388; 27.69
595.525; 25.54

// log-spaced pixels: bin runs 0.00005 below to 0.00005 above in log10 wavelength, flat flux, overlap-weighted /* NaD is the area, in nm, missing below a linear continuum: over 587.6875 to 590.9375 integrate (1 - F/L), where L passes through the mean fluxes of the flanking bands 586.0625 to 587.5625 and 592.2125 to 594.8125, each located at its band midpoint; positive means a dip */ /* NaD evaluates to 0.44 nm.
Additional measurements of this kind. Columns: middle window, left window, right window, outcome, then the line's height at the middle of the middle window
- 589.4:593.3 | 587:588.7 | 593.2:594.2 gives 0.11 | 27.3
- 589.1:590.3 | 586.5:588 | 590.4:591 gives 0.28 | 28.5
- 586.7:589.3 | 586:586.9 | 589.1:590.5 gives -0.03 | 26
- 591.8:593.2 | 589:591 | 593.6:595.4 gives -0.09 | 26.1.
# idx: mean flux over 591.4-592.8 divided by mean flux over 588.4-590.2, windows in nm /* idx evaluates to 1.3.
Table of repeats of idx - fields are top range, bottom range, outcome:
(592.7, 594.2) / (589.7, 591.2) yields 1.04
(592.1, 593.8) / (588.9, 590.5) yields 1.21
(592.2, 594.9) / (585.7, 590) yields 1.07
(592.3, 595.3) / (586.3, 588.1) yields 0.96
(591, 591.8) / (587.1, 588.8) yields 1.01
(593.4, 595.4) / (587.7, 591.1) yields 1.12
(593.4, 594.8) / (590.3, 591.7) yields 1.01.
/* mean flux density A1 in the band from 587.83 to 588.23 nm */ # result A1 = 28.6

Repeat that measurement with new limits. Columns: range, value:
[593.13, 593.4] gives 24.2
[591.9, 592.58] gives 29.1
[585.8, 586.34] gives 27.8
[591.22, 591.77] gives 27.5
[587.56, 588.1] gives 28.1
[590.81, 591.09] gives 28.3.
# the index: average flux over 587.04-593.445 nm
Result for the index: 26.2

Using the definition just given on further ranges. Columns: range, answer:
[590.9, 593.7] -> 27.5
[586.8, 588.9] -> 27.3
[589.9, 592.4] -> 27.5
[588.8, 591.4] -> 24.4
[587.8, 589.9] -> 23.5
